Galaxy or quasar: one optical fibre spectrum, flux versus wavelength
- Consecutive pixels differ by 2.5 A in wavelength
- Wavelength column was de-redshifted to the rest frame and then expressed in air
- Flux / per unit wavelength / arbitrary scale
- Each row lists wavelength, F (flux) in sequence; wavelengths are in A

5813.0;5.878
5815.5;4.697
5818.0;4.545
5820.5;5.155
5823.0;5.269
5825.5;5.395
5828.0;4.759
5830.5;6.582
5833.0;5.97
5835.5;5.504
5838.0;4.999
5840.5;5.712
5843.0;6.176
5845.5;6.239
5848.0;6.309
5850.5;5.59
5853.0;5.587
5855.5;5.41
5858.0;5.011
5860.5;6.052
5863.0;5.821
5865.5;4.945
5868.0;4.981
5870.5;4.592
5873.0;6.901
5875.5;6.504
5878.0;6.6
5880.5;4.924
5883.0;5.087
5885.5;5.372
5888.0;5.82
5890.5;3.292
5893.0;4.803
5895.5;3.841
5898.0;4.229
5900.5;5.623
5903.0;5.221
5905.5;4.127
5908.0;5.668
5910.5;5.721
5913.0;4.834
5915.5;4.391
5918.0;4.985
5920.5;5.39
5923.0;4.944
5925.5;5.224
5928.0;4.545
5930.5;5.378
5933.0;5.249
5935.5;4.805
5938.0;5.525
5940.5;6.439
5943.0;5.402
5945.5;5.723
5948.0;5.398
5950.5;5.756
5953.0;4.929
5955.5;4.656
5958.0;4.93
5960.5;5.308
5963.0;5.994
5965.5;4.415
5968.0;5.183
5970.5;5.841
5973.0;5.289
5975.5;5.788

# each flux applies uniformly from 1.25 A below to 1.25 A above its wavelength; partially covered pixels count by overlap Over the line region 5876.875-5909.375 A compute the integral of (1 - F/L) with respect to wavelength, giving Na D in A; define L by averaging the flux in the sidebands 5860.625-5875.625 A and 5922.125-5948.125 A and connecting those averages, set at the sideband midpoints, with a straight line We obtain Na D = 3.1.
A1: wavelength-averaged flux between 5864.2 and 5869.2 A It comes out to 4.97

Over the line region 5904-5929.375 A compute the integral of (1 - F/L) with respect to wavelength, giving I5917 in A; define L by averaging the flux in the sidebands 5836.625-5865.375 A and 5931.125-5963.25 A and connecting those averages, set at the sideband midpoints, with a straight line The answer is 2.3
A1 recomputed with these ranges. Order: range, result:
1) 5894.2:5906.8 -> 4.61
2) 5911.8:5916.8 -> 4.61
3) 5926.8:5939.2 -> 5.1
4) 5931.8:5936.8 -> 5.03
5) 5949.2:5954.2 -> 5.35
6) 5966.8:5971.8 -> 5.51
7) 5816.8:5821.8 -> 4.86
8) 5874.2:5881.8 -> 6.01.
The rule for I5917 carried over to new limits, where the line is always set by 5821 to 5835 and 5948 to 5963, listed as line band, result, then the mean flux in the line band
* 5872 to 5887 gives -1.26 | 5.88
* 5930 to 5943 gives -0.53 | 5.48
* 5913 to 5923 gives 0.76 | 4.91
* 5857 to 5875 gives -0.20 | 5.52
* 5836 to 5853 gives -0.87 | 5.8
